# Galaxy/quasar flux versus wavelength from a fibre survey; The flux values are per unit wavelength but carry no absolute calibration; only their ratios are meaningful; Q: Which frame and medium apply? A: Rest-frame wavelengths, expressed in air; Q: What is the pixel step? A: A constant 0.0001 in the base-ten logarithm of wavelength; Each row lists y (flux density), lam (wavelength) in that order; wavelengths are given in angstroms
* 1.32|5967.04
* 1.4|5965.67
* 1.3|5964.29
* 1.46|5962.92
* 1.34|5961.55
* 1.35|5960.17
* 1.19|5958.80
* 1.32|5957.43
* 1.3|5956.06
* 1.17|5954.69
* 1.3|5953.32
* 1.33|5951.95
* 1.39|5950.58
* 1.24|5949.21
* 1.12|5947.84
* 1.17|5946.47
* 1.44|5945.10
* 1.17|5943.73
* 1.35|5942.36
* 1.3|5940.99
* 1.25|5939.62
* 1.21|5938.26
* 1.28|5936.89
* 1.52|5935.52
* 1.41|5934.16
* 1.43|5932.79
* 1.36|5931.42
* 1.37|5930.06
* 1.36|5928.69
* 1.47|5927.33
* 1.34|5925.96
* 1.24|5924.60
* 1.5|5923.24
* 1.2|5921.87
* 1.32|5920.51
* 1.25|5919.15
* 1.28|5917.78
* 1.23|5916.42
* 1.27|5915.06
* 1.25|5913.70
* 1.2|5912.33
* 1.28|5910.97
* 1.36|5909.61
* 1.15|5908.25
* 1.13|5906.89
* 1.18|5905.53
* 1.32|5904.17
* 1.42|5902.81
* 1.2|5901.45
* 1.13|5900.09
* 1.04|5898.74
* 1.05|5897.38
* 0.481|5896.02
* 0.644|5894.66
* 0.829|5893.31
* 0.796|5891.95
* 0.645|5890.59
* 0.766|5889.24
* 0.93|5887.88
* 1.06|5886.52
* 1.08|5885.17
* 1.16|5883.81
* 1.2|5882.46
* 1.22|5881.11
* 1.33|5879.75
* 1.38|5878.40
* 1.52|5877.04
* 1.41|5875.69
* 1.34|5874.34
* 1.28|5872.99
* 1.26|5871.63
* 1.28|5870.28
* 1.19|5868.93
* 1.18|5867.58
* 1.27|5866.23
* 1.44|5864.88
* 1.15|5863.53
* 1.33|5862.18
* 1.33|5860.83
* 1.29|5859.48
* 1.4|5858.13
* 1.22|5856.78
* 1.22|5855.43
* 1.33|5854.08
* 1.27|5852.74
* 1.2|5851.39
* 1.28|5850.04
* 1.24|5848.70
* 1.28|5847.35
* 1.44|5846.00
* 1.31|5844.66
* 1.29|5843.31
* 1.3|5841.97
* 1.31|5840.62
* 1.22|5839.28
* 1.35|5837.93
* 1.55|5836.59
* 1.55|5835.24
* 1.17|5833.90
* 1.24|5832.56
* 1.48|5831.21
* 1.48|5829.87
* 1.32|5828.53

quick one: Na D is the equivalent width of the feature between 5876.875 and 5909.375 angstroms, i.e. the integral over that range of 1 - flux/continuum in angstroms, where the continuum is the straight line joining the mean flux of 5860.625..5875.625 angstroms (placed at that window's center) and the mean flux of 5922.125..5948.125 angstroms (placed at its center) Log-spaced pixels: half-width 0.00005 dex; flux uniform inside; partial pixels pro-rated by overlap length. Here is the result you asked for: 5.85 angstroms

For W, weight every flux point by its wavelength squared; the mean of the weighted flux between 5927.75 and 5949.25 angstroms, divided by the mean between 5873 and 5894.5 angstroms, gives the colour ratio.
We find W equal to 1.2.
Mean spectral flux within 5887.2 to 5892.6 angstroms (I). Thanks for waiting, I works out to 0.784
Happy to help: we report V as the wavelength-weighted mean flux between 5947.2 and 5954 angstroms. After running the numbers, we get 1.28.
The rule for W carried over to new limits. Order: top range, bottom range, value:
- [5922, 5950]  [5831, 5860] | 1.04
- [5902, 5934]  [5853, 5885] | 1.03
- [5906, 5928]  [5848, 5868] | 1.02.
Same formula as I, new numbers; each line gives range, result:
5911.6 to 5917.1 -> 1.24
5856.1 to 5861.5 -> 1.31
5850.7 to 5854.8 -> 1.27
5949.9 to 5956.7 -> 1.3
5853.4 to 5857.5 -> 1.26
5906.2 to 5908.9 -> 1.14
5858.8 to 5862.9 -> 1.31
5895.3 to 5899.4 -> 0.853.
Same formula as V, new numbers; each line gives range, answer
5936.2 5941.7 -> 1.26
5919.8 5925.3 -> 1.32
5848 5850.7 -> 1.26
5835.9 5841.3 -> 1.36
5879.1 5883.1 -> 1.25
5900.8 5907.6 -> 1.25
